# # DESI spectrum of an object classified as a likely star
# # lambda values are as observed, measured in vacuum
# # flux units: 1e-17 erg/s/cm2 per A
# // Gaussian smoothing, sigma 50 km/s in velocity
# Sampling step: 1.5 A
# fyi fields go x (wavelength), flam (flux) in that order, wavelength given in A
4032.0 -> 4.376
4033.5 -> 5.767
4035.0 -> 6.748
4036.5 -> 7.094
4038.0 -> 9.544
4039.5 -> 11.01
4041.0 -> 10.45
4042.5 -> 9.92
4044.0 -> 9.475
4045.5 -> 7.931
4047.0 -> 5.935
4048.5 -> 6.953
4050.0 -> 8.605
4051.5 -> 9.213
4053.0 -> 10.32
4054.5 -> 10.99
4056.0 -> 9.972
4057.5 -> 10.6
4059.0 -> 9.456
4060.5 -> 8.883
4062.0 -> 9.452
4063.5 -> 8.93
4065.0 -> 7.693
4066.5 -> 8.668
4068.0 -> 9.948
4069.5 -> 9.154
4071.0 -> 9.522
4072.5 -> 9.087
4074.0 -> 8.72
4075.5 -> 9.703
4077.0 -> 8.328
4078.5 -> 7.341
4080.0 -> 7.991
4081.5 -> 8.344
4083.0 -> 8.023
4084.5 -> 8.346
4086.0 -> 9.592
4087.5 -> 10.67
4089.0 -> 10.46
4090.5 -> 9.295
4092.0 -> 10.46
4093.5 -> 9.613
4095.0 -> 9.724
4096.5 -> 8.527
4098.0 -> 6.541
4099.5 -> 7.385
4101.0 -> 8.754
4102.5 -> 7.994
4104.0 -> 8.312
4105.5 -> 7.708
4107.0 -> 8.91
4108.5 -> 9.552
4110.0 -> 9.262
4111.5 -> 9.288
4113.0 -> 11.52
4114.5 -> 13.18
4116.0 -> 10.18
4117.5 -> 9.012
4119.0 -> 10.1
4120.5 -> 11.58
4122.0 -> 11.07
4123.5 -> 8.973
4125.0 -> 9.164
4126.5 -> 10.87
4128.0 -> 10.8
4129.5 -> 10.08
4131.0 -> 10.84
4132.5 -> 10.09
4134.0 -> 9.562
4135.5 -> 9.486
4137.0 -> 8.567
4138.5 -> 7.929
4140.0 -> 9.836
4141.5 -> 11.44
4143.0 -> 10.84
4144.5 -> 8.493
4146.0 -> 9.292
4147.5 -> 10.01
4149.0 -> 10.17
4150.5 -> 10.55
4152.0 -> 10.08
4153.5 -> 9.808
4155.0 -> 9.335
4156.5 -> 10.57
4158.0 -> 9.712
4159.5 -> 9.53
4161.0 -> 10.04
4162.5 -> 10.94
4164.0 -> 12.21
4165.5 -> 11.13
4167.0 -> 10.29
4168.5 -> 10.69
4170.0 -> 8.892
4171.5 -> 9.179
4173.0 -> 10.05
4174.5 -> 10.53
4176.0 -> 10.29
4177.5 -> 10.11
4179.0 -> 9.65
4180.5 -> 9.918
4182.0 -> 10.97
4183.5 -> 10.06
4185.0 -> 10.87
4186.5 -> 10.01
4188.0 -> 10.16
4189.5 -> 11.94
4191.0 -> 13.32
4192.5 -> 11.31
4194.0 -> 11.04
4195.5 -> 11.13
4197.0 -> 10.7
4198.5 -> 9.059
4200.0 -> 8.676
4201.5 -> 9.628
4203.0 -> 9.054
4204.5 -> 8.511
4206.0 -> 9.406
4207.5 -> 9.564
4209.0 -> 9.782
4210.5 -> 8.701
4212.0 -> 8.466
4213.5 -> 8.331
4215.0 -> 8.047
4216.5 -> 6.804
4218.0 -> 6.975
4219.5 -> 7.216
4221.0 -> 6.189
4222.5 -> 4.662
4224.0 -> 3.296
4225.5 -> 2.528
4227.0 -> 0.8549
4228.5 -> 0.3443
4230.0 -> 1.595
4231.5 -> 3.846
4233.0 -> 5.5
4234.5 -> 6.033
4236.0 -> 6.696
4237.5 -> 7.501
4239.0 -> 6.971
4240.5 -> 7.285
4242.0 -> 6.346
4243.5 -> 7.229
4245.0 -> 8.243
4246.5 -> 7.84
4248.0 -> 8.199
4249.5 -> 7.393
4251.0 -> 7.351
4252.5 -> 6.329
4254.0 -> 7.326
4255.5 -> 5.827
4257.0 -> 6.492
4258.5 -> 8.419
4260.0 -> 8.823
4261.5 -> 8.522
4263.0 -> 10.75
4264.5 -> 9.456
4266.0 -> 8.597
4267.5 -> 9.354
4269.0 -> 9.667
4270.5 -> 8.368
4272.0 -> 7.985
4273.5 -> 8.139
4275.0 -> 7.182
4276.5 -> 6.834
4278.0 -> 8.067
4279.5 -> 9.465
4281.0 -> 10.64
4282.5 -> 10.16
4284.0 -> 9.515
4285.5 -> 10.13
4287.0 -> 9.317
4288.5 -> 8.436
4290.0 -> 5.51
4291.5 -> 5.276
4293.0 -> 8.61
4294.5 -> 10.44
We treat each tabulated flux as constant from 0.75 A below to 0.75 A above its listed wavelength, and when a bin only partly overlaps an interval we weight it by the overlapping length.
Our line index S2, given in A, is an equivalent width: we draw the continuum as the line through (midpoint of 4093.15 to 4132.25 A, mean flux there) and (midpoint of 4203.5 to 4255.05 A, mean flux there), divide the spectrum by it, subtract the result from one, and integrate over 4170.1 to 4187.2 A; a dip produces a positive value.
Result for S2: -4.92 A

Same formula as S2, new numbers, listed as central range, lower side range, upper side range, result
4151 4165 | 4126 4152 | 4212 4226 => -1.9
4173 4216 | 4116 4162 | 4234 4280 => -4.8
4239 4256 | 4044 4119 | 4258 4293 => 2.9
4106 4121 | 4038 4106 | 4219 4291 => -2.9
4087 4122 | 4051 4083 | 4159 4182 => 0.1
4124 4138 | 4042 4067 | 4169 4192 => -0.1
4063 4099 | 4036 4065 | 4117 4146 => 2.0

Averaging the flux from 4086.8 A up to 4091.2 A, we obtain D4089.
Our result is 10.1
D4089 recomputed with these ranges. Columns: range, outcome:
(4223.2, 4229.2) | 1.79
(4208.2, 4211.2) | 9.26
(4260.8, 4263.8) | 9.65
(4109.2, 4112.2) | 9.28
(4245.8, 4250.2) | 7.82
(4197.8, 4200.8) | 8.88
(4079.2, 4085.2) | 8.17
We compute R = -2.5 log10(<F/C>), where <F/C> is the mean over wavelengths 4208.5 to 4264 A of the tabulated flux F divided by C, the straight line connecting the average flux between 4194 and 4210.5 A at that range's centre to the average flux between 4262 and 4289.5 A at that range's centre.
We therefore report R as 0.38 mag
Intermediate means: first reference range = 9.58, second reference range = 8.97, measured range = 6.56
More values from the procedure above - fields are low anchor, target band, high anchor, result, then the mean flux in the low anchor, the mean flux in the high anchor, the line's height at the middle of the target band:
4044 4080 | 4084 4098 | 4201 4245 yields -0.122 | 8.92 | 6.47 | 8.48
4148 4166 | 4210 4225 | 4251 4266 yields 0.305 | 10.3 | 7.99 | 8.93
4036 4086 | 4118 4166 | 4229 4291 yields -0.191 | 8.98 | 7.7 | 8.46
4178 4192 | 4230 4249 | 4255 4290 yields 0.385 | 10.8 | 8.65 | 9.45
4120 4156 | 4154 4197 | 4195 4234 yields -0.245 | 9.95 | 6.85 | 8.43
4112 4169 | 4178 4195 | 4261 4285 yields -0.113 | 10.2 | 8.94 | 9.76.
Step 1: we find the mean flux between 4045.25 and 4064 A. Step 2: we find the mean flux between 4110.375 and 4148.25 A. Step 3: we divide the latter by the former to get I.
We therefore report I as 1.11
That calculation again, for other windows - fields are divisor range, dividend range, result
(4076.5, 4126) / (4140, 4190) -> 1.10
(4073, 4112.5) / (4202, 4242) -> 0.72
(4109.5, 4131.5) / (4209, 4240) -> 0.54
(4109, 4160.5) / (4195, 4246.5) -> 0.69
